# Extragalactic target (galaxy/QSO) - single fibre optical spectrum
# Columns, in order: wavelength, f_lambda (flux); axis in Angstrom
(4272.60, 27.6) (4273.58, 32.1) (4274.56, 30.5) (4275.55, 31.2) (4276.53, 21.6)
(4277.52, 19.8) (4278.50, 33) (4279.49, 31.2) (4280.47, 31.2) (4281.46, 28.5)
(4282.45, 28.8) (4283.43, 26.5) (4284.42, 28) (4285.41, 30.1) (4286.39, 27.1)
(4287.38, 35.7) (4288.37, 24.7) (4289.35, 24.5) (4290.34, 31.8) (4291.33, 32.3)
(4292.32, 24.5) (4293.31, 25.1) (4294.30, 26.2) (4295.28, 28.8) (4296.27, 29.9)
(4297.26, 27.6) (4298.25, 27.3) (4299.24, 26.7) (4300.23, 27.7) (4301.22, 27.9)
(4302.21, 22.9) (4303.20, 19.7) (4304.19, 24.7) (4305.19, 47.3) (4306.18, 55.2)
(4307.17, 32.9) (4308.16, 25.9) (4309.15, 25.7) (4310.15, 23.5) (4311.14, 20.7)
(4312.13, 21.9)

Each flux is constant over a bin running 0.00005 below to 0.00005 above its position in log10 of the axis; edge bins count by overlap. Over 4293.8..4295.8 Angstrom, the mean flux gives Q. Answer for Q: 27.6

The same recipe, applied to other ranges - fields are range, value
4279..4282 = 30.2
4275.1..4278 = 24.1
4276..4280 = 26.5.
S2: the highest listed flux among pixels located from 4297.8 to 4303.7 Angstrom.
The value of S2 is 27.9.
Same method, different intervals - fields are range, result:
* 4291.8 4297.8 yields 29.9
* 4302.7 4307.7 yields 55.2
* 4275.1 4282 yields 33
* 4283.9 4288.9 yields 35.7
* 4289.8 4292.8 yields 32.3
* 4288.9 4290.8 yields 31.8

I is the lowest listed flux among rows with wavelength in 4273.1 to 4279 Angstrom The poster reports 19.8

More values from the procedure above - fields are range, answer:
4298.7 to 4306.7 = 19.7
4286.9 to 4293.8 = 24.5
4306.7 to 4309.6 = 25.7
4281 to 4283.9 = 26.5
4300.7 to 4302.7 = 22.9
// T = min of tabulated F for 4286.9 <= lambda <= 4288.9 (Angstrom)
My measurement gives 24.7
